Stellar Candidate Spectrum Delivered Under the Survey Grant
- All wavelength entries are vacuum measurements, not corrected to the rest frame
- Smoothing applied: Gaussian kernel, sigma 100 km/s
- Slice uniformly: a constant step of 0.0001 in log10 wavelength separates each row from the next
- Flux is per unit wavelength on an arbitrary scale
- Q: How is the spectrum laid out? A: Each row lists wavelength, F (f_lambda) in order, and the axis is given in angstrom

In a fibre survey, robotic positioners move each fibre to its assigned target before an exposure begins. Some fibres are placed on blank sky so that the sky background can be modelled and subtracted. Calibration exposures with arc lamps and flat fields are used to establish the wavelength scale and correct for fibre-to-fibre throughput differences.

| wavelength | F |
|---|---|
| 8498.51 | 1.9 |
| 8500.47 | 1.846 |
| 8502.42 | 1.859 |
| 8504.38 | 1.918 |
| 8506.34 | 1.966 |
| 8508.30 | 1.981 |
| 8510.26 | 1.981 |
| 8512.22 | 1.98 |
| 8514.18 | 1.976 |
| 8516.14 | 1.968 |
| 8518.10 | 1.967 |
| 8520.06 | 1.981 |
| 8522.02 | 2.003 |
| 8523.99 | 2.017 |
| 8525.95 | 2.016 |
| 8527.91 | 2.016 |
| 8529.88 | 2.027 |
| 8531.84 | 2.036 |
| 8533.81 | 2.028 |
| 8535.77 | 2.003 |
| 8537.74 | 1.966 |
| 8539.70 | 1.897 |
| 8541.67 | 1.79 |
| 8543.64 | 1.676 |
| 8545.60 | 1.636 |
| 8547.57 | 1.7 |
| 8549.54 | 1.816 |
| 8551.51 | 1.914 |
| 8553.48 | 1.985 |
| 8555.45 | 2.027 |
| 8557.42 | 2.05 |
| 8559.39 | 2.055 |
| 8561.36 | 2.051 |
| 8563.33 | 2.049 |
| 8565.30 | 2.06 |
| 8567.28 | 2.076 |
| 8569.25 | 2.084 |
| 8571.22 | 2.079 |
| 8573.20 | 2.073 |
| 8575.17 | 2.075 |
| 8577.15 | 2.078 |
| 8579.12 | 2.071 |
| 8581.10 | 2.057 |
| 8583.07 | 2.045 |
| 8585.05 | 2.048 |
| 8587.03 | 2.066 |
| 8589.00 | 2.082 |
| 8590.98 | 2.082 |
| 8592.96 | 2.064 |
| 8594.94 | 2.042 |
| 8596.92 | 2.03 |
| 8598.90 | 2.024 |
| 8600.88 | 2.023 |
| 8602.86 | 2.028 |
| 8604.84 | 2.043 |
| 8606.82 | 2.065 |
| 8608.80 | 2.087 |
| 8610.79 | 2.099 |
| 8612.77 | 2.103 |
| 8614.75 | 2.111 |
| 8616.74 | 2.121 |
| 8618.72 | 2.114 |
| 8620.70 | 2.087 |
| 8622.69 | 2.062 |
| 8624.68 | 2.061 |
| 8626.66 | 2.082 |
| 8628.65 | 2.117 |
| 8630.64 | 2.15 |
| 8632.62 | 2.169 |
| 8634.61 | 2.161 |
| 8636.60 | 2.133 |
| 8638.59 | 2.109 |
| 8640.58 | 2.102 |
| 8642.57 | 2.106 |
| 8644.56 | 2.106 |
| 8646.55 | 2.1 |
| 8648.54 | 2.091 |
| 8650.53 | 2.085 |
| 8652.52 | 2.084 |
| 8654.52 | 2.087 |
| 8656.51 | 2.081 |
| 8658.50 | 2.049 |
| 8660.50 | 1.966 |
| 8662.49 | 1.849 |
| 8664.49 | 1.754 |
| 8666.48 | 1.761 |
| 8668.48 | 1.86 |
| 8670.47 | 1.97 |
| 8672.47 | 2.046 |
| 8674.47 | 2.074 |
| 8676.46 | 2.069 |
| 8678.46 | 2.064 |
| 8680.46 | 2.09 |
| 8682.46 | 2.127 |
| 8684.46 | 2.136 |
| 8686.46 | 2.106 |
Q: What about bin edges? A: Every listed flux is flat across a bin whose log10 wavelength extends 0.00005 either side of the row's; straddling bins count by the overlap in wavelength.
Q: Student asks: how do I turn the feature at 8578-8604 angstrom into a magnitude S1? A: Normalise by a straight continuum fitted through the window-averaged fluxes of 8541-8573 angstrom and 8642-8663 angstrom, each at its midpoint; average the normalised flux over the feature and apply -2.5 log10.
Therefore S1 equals -0.04 mag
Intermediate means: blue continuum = 1.95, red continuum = 2.06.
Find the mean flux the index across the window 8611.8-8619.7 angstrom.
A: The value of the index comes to 2.11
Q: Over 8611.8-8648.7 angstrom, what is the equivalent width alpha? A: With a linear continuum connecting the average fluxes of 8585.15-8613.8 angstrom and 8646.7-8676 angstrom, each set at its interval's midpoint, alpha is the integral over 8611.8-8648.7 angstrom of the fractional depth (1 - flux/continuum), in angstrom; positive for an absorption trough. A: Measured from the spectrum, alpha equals -1.6 angstrom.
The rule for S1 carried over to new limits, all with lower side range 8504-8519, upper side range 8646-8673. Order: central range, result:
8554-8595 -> -0.05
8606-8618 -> -0.06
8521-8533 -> -0.03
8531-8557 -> 0.05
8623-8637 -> -0.08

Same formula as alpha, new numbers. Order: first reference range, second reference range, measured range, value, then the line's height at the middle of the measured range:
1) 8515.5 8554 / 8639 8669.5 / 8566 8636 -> -3.92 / 1.97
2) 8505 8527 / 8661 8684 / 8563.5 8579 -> -0.73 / 1.98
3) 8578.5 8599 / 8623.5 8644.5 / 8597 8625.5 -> 0.20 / 2.09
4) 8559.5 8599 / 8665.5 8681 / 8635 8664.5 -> -0.75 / 2.01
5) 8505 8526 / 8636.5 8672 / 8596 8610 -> -0.29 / 2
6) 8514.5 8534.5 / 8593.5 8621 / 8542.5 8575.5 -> 1.13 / 2.03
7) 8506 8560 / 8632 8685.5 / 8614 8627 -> -0.50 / 2.01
